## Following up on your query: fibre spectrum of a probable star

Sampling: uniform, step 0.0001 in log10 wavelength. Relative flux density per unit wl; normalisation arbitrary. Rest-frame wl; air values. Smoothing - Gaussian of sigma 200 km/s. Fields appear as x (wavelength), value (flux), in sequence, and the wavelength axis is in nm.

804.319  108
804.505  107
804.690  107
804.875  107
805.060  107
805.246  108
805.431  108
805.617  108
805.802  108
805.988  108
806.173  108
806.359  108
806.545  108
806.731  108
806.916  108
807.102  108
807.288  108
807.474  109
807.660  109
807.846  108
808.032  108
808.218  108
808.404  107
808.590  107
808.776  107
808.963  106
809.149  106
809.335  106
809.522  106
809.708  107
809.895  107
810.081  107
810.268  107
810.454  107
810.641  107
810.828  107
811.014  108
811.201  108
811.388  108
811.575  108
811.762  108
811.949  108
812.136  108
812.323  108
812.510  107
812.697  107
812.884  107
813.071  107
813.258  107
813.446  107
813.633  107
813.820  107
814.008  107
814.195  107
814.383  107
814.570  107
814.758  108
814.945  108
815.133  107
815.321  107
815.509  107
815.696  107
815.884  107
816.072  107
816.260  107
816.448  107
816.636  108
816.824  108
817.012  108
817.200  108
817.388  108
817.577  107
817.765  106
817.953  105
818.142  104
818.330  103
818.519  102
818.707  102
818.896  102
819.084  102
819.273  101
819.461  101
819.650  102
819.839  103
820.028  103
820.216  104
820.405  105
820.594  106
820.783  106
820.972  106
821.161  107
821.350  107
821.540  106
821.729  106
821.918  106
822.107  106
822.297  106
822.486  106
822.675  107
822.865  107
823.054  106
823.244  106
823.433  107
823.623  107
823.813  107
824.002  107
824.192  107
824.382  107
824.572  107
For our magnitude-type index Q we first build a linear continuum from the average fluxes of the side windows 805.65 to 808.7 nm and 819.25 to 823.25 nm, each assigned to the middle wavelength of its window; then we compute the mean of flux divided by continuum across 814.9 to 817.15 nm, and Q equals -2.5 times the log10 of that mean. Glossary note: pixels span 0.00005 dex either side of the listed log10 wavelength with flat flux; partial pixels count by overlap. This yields -0.01 mag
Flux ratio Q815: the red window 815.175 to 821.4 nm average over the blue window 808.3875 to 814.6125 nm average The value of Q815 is 1.0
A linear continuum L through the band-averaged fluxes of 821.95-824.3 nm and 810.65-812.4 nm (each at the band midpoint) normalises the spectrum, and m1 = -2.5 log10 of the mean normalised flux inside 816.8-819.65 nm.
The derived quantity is 0.03 mag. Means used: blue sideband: 108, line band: 104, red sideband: 107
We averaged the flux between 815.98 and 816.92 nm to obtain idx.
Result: 107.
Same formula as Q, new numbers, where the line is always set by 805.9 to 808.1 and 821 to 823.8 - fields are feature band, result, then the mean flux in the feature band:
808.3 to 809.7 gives 0.015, 106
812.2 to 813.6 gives 0.003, 107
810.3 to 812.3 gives 0.000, 108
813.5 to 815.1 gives 0.001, 107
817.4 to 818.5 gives 0.020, 105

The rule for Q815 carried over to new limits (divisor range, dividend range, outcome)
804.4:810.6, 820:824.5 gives 0.99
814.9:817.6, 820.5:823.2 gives 0.99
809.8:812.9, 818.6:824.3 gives 0.98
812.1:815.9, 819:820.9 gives 0.96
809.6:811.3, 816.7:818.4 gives 0.99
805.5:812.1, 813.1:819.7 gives 0.98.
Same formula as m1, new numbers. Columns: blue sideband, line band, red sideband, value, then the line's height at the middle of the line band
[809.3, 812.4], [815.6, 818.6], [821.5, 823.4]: 0.004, 107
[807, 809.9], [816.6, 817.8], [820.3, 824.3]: -0.009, 107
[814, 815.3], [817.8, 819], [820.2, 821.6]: 0.034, 106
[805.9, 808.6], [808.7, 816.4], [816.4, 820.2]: -0.008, 106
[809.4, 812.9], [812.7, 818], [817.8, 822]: -0.014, 106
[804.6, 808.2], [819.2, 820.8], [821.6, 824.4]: 0.035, 107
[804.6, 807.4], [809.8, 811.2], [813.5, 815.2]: 0.003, 108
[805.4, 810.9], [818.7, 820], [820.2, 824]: 0.048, 106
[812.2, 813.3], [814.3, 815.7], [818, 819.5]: -0.020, 105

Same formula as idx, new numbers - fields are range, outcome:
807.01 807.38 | 108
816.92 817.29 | 108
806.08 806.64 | 108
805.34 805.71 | 108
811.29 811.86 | 108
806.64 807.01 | 108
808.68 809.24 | 106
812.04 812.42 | 108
